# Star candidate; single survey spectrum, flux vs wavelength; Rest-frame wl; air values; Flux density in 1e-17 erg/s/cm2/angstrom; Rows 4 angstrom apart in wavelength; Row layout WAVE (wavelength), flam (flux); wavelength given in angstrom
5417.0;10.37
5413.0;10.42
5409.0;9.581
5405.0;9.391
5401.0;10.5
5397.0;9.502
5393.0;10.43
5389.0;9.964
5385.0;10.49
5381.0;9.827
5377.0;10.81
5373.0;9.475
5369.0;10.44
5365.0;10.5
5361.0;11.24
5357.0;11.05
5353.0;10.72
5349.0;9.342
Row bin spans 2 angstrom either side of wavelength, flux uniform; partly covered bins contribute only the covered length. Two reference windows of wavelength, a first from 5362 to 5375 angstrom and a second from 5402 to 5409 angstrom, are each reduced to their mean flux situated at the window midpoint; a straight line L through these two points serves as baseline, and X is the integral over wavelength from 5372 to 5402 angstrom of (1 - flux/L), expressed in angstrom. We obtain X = -0.7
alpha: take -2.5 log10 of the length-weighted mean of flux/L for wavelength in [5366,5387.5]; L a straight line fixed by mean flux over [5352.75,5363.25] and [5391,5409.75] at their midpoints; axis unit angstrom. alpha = 0.03 mag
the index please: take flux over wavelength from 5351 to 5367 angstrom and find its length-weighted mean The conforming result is 10.9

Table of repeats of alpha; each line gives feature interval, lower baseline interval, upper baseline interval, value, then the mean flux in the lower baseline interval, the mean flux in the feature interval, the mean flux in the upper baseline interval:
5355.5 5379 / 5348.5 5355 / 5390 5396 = -0.04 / 10.2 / 10.6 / 10.2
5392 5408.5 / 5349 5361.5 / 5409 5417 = 0.04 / 10.7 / 9.89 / 10.2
